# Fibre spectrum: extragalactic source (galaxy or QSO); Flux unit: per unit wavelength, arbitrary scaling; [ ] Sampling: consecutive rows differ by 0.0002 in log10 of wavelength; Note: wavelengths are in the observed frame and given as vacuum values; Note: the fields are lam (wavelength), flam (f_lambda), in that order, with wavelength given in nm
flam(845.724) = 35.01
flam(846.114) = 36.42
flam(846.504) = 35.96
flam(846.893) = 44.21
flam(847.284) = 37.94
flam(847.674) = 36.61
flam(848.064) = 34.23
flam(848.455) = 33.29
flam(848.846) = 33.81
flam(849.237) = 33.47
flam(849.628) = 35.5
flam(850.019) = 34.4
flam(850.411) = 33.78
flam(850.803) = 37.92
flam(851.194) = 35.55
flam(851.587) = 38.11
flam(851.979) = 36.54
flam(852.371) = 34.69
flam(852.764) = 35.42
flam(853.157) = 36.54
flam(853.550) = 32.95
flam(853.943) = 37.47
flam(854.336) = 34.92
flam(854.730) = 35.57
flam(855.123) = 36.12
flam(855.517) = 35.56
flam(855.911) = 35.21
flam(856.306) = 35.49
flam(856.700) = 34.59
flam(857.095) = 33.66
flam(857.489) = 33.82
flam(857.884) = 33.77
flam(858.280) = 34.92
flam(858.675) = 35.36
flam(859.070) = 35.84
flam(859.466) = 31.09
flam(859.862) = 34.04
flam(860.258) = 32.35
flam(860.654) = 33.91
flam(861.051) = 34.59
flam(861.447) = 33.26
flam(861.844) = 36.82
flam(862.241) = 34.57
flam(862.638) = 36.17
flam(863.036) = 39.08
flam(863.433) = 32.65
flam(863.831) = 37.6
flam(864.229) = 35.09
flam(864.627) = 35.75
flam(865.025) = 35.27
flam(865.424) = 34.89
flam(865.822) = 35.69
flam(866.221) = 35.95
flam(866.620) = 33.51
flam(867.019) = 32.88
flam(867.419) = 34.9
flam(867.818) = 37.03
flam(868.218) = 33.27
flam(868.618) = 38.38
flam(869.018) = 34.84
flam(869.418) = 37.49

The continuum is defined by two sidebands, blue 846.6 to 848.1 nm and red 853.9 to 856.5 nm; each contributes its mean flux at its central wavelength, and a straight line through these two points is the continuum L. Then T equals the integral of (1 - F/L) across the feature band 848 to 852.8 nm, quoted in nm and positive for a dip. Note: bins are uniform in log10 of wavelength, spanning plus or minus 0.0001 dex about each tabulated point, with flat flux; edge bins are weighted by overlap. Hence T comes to 0.29 nm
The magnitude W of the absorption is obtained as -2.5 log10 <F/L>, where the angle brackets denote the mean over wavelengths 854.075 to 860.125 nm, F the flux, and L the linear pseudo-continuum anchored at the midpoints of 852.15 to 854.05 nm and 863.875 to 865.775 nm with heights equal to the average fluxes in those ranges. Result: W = 0.022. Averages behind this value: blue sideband 35.3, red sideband 35.5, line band 34.7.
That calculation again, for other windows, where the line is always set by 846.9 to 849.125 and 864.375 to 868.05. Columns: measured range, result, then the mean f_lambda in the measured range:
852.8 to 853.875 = 0.01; 35.2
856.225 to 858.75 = 0.03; 34.4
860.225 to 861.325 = 0.05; 33.8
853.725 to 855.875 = -0.01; 35.9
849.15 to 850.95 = 0.02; 35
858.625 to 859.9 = 0.05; 33.9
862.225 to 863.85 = -0.02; 36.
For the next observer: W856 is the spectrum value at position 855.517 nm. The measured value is 35.56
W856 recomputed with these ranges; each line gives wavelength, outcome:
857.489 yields 33.82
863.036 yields 39.08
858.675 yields 35.36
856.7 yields 34.59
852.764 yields 35.42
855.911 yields 35.21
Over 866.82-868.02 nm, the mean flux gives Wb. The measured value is 34.9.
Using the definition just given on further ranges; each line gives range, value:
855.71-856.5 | 35.3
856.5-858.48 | 34.2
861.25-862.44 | 34.9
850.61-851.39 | 36.8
